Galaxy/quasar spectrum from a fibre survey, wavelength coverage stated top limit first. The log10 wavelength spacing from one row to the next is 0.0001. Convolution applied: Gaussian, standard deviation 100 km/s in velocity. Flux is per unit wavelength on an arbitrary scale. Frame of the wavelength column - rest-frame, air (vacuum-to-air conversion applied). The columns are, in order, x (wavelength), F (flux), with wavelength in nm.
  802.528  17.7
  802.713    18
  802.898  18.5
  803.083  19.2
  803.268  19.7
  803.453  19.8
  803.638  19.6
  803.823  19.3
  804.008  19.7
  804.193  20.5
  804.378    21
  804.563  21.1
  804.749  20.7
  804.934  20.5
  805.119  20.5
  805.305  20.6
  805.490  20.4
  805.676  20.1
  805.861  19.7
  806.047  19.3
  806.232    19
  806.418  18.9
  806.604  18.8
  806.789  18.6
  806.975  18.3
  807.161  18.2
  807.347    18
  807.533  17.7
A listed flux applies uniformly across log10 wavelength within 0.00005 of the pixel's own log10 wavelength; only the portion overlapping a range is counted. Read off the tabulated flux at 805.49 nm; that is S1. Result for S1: 20.4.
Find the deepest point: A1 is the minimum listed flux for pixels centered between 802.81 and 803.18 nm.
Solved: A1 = 18.5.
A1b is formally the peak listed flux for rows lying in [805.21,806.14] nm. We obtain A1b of 20.6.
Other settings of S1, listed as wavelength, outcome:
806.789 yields 18.6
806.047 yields 19.3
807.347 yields 18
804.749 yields 20.7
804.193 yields 20.5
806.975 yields 18.3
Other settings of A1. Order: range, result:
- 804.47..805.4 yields 20.5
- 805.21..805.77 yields 20.1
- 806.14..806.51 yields 18.9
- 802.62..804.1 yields 18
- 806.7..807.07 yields 18.3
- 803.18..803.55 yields 19.7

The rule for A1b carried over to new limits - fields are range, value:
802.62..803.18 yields 19.2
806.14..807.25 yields 19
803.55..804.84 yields 21.1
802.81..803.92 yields 19.8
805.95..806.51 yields 19.3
